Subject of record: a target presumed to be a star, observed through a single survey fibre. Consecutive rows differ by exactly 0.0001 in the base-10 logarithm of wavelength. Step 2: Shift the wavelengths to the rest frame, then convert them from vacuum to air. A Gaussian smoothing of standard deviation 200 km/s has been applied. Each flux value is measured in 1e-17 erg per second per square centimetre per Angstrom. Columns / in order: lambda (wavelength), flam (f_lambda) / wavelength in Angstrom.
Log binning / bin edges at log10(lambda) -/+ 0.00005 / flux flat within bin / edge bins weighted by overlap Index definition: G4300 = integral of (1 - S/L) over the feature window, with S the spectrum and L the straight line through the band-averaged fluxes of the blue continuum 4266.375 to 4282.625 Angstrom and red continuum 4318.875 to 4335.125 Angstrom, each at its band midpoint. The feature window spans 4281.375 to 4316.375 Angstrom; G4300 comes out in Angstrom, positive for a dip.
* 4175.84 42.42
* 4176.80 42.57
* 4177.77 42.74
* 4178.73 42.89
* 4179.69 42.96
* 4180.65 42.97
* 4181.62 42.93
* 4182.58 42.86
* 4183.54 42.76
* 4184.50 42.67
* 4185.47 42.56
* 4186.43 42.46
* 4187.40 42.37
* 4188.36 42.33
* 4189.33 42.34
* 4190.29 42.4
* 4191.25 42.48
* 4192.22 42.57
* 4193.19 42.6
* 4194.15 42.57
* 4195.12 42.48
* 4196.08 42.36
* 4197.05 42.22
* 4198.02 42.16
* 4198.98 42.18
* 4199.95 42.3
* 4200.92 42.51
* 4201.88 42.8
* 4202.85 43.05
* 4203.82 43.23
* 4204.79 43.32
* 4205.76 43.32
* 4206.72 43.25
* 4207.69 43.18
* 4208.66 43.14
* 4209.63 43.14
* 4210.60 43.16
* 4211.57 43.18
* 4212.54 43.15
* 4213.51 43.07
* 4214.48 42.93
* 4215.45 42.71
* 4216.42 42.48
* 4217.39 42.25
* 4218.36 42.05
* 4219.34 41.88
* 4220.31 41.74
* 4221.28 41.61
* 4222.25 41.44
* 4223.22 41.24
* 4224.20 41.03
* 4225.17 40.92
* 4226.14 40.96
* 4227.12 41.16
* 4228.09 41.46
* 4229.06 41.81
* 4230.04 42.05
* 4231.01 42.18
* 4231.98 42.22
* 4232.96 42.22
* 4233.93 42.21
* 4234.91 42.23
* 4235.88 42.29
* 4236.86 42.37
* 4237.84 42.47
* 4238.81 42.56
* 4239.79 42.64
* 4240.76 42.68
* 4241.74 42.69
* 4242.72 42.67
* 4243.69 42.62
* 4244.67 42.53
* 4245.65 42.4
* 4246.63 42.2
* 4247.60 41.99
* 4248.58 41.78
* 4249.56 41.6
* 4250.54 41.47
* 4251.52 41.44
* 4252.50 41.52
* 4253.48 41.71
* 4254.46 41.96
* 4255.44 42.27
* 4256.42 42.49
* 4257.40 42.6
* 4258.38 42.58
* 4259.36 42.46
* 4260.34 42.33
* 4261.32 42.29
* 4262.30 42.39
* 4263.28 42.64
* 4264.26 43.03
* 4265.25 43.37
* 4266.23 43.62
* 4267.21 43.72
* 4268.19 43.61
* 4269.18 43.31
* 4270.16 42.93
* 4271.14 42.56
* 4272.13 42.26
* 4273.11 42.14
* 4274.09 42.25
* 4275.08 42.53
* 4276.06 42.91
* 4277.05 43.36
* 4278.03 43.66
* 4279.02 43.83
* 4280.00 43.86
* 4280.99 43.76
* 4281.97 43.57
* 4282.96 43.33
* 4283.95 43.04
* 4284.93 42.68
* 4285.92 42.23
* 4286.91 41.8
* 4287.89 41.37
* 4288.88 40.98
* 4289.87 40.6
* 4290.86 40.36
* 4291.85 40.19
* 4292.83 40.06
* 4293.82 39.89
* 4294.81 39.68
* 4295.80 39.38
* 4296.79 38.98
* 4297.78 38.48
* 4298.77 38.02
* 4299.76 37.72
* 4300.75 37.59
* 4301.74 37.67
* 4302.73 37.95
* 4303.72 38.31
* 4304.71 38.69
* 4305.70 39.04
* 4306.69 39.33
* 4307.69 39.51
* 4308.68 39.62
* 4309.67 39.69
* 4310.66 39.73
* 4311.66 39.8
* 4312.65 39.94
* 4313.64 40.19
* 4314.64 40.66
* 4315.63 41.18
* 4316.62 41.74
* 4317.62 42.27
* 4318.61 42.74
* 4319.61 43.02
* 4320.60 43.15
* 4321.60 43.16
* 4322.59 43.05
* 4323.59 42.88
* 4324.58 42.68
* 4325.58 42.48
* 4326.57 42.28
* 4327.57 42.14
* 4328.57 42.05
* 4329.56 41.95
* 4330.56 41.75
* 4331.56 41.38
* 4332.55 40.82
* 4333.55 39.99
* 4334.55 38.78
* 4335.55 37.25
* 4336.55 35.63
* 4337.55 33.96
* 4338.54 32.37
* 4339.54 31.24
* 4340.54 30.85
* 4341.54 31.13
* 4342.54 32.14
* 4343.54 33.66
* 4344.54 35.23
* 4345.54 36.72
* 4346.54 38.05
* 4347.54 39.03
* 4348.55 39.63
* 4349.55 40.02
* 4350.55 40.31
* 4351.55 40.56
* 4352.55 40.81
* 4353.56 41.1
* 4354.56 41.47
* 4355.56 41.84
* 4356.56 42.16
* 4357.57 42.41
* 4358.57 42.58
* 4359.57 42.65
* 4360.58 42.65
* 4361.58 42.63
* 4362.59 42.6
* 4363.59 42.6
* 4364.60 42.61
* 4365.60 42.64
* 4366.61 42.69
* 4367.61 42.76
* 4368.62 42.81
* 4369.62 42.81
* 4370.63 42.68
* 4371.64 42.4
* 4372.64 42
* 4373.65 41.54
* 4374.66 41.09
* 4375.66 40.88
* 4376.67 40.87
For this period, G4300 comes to 2.1 Angstrom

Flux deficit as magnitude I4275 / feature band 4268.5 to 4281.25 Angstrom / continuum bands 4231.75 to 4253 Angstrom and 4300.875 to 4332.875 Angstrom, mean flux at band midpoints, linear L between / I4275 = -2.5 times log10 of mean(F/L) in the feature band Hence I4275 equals -0.03 mag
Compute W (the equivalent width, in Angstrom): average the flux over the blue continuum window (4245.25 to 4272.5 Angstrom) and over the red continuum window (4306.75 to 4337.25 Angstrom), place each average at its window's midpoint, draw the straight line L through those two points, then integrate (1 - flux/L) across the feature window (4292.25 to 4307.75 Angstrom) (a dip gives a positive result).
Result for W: 1.0 Angstrom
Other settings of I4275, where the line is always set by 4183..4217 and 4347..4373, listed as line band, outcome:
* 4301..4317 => 0.07 mag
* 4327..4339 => 0.08 mag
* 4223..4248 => 0.01 mag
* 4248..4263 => 0.01 mag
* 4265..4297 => 0.00 mag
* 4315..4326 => -0.01 mag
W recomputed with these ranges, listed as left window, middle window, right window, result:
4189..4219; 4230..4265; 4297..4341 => -0.6 Angstrom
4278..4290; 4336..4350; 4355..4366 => 2.5 Angstrom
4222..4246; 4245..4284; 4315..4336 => -0.7 Angstrom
